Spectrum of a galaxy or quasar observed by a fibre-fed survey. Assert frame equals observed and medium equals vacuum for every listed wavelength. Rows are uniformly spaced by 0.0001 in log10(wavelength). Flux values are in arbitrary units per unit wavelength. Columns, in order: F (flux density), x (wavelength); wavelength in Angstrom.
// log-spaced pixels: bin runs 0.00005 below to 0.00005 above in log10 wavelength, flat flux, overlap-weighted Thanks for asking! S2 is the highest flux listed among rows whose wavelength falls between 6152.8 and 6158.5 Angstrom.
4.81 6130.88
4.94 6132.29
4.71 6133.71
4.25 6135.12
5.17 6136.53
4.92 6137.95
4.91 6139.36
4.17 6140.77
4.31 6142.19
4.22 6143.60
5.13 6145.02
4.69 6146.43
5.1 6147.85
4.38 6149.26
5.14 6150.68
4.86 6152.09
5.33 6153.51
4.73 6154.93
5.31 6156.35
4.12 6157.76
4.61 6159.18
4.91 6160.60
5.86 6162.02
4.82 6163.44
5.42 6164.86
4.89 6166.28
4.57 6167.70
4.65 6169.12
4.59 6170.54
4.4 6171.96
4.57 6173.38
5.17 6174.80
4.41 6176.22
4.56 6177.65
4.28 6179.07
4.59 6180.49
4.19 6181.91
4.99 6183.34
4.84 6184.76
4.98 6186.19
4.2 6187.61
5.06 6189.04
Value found 5.33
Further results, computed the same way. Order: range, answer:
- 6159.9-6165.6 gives 5.86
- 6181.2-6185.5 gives 4.99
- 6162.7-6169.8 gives 5.42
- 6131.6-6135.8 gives 4.94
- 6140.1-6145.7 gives 5.13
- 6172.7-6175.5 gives 5.17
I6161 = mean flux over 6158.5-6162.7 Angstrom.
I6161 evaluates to 5.12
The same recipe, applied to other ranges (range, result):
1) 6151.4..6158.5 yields 4.87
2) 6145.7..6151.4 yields 4.84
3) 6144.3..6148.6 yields 4.97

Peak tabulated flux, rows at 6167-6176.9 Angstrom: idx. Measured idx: 5.17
